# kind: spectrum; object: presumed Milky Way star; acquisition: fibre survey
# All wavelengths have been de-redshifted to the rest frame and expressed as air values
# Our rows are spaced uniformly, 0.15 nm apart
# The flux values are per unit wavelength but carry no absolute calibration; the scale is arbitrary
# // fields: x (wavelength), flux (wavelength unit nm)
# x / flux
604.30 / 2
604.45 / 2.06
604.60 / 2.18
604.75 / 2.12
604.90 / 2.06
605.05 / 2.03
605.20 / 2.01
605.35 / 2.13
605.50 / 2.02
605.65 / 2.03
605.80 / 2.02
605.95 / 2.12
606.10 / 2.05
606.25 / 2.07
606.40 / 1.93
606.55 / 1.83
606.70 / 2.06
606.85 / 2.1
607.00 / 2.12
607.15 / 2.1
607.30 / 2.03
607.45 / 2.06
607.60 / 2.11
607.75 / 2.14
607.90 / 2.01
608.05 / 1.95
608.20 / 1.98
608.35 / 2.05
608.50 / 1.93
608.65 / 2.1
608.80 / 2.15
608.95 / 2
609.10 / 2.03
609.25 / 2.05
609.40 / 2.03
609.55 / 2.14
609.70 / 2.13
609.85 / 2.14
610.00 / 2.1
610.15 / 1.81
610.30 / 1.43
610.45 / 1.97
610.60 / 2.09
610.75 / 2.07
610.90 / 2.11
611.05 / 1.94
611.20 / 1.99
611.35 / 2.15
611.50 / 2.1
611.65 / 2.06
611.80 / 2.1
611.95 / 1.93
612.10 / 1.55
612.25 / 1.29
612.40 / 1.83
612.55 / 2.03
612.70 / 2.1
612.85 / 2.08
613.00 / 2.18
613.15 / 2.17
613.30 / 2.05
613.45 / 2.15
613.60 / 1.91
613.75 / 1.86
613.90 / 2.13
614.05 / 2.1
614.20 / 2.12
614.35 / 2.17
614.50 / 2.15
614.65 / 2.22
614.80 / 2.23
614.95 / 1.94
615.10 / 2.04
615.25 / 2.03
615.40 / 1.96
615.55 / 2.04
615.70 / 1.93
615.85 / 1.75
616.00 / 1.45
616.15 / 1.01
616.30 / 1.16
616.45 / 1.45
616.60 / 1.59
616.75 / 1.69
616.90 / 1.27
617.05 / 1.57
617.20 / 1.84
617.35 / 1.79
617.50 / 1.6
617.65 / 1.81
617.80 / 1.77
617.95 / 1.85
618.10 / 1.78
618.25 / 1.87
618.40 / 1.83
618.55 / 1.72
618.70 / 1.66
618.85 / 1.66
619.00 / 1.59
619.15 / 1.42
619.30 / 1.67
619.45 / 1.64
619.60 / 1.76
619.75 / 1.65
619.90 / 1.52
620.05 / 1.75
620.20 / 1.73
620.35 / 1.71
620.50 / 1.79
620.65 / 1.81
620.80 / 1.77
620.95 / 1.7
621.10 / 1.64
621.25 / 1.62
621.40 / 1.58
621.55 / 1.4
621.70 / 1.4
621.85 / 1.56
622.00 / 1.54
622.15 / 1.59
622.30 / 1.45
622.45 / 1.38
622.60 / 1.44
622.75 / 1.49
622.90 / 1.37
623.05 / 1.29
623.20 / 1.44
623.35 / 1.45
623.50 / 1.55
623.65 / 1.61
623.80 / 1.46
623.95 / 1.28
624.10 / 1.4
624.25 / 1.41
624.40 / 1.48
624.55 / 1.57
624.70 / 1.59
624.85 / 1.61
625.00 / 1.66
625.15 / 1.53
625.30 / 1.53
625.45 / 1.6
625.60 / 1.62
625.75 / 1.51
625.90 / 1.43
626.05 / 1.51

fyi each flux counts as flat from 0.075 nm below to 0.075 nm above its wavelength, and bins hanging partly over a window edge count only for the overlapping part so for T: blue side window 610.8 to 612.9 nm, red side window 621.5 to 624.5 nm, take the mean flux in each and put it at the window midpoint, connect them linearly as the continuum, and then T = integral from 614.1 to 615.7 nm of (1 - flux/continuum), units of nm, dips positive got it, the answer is -0.24 nm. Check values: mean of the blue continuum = 1.95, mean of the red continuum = 1.45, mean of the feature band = 2.08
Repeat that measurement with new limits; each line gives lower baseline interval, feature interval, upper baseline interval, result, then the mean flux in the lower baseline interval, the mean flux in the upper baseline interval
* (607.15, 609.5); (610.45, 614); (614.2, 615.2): 0.17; 2.04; 2.12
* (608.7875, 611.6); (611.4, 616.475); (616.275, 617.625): -0.43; 2.02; 1.58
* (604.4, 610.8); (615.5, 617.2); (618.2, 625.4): 0.20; 2.04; 1.57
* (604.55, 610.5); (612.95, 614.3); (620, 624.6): -0.18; 2.03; 1.54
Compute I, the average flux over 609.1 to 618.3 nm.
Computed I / 1.9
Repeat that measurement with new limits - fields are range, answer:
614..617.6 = 1.79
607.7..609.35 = 2.03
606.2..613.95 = 2.01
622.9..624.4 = 1.43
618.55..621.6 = 1.66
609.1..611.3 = 2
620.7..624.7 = 1.5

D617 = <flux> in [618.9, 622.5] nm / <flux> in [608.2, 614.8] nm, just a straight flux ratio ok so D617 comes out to 0.8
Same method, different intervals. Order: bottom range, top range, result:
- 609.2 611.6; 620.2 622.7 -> 0.79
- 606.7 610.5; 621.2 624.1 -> 0.72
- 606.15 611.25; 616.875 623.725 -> 0.80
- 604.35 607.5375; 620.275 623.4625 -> 0.75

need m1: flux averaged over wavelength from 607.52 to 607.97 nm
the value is 2.09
